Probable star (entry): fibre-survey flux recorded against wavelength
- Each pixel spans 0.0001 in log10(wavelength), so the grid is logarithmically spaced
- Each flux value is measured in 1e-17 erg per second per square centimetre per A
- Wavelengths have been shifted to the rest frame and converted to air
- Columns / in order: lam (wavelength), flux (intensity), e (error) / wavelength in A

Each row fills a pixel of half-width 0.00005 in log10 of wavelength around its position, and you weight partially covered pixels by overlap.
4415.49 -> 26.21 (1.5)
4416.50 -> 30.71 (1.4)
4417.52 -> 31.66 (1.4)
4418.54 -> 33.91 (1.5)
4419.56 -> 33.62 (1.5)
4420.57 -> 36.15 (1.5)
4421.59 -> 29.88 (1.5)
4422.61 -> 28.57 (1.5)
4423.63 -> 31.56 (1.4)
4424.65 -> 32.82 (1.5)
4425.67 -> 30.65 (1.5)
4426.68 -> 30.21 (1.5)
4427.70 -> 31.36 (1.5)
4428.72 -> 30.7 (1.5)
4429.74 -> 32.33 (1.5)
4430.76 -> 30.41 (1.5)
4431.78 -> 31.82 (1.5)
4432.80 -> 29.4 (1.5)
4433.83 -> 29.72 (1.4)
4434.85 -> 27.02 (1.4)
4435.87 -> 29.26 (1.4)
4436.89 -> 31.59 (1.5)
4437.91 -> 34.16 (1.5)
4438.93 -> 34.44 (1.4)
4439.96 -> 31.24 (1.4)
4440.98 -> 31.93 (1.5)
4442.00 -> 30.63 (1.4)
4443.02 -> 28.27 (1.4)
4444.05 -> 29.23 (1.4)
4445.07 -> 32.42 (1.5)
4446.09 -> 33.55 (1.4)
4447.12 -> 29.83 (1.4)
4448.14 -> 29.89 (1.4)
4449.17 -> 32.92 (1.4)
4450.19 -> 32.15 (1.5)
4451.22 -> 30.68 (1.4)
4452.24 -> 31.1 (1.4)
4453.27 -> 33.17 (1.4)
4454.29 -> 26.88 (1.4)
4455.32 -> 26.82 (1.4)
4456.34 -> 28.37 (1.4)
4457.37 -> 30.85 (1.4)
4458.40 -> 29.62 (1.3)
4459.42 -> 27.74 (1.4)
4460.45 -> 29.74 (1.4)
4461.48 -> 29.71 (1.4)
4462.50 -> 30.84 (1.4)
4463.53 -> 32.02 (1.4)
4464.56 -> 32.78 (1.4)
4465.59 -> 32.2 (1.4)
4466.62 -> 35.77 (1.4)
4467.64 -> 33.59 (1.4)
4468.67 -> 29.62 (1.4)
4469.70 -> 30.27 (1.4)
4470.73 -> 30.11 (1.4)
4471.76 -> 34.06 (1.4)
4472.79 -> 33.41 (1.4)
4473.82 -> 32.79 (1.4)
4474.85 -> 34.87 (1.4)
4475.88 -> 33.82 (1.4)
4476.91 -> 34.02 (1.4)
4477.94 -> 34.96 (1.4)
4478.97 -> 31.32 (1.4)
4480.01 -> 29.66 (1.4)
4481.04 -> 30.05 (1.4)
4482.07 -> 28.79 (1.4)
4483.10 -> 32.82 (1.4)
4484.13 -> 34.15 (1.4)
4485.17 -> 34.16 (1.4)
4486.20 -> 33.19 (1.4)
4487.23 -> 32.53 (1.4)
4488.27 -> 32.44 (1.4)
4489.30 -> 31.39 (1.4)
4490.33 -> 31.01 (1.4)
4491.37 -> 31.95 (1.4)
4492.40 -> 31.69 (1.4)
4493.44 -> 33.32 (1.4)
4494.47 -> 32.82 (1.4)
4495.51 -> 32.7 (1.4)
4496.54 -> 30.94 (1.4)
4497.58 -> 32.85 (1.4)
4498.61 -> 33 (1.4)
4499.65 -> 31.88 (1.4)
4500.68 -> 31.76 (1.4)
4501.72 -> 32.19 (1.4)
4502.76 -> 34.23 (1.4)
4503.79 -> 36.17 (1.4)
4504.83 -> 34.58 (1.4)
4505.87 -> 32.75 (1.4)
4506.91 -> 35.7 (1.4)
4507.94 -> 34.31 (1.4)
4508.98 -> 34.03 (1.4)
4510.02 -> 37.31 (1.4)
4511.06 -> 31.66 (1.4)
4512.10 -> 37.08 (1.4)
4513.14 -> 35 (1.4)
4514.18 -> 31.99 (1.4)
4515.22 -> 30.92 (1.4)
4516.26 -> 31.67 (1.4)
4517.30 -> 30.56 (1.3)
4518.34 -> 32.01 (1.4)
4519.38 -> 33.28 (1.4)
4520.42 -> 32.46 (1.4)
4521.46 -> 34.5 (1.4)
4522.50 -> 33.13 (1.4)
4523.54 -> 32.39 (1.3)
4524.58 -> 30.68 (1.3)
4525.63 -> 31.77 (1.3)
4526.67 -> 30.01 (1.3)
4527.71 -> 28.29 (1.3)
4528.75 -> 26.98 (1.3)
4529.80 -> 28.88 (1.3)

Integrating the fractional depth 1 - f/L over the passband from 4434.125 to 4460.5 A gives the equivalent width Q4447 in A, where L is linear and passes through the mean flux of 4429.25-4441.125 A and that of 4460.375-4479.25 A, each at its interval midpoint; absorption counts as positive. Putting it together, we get 0.9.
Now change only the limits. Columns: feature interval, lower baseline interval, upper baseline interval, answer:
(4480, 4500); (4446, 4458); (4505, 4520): 0.1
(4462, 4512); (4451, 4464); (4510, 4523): -2.2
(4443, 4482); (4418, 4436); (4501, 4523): 1.0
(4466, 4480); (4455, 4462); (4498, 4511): -1.0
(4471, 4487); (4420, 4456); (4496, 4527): -0.3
